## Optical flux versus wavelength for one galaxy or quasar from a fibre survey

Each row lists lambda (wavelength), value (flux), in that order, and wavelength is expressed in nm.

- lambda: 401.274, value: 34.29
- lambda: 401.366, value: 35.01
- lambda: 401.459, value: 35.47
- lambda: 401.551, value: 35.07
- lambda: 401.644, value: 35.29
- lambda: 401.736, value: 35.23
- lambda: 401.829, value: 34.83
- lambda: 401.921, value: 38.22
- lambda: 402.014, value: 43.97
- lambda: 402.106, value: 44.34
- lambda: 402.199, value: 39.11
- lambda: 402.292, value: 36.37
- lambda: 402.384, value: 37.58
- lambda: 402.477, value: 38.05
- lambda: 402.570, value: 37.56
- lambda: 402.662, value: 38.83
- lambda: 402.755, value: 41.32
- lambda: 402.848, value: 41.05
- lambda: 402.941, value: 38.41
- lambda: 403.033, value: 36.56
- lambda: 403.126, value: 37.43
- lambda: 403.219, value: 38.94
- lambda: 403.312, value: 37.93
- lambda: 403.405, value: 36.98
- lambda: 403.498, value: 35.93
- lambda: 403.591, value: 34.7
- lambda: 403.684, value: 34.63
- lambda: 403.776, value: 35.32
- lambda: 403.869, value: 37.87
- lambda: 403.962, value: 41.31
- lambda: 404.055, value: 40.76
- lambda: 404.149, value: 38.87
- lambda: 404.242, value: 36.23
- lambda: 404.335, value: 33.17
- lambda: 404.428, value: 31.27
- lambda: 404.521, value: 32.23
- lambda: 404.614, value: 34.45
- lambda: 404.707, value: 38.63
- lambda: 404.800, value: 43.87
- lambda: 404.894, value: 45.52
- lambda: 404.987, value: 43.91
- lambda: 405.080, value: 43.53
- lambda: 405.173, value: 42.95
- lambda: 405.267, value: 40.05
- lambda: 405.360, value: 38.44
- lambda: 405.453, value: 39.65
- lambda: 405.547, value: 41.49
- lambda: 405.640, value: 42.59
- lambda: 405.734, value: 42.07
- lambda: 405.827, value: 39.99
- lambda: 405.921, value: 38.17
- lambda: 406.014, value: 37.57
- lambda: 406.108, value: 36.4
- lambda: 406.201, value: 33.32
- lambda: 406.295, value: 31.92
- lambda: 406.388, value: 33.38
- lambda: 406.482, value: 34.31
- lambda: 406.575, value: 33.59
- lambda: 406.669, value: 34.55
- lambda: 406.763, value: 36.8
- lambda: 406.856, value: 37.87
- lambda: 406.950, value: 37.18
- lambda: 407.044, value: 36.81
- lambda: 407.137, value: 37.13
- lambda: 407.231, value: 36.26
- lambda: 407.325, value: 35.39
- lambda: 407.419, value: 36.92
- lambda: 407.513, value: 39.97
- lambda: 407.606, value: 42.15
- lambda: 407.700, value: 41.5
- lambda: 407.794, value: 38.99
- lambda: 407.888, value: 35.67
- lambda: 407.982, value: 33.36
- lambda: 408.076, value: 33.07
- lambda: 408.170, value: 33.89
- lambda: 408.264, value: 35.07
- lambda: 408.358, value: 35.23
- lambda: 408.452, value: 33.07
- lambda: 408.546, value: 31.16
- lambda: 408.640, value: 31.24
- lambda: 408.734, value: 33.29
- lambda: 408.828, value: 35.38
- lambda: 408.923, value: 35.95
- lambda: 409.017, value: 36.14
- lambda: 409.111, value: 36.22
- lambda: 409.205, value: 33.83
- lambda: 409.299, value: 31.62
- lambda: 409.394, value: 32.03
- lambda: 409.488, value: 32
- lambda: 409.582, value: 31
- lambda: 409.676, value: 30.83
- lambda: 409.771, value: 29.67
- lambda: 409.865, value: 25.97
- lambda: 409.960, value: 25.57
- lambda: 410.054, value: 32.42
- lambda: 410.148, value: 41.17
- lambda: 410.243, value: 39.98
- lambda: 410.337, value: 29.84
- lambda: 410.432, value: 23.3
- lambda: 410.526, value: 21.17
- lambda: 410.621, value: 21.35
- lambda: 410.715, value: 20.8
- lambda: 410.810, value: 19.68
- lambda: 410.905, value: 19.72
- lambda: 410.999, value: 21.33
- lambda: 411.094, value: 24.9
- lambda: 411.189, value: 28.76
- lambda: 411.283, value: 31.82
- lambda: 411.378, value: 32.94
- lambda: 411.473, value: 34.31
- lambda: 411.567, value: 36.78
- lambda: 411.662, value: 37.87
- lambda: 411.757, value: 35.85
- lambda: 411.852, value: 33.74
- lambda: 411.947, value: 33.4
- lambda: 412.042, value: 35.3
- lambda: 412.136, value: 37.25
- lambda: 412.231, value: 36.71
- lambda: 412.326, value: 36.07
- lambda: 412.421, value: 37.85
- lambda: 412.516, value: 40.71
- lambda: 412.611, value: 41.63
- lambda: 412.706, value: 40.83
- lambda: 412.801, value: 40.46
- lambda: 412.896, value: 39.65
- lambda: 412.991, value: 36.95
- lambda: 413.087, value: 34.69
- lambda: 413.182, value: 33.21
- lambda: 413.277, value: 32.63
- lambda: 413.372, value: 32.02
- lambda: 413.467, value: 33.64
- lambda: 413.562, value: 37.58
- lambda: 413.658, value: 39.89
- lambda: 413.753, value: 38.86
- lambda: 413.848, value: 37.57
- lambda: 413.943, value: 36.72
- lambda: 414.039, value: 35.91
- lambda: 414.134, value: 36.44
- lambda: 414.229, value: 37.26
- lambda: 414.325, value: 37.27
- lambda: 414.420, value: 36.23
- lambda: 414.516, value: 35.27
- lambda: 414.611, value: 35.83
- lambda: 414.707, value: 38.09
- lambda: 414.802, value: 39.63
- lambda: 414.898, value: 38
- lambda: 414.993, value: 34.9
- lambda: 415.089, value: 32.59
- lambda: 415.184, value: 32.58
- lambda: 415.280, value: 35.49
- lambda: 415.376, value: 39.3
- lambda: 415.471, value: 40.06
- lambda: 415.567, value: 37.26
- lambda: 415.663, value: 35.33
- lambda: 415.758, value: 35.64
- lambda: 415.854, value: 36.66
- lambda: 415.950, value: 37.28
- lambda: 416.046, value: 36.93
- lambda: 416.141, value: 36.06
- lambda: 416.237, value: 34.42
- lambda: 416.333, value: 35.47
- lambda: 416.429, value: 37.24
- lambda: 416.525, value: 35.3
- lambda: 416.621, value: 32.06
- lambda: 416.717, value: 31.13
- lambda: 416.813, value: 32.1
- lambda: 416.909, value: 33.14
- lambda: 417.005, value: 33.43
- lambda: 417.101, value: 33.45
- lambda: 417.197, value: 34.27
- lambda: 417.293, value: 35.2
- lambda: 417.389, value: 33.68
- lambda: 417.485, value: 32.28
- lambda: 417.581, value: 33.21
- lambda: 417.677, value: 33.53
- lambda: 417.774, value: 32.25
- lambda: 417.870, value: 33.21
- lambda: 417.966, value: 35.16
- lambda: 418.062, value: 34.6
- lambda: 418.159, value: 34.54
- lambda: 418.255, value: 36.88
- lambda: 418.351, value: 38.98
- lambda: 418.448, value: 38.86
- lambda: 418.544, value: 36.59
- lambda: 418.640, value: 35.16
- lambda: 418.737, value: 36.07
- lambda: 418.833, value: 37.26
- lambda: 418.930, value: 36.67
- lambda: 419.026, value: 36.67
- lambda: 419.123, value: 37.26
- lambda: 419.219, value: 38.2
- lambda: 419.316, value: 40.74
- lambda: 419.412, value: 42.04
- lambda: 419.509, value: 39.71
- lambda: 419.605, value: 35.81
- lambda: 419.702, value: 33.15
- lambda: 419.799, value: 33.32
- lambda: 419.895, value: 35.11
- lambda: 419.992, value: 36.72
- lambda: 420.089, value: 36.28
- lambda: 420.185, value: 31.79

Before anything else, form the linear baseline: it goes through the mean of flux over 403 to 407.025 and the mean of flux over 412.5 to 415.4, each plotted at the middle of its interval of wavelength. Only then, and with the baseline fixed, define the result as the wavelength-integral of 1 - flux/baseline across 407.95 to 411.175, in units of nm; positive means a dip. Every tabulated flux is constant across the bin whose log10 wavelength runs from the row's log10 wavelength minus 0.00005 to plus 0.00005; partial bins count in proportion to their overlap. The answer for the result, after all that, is 0.60 nm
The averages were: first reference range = 37.7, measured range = 30.3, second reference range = 36.8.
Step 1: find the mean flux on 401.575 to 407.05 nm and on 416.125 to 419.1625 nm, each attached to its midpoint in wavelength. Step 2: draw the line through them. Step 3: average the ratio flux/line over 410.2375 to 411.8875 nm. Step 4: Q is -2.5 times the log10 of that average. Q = 0.274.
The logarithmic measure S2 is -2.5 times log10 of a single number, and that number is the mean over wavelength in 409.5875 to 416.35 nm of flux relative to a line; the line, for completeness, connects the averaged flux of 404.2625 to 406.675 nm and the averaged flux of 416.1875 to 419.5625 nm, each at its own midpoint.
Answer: 0.07 mag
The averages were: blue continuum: 38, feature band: 34.1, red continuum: 35.5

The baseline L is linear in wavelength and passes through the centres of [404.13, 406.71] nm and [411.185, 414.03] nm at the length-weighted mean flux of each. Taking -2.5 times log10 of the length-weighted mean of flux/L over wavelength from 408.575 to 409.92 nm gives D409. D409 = 0.145 mag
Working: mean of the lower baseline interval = 37.9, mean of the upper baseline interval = 36.3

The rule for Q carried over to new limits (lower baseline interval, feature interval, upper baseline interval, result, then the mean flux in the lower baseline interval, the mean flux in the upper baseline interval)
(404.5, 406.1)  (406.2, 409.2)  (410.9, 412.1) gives 0.043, 40.3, 31.8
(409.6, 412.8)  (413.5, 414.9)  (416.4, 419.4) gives -0.125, 31.6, 35.2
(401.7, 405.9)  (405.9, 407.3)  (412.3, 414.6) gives 0.076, 38.7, 37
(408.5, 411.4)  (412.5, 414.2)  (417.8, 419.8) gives -0.149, 29.7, 36.7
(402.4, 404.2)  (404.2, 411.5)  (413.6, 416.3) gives 0.098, 38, 36.7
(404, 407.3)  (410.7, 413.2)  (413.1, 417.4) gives 0.085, 37.8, 35.6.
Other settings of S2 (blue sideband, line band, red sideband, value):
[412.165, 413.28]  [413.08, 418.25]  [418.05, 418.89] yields 0.06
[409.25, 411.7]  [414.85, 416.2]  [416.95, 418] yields -0.13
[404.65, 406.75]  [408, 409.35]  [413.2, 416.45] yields 0.12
